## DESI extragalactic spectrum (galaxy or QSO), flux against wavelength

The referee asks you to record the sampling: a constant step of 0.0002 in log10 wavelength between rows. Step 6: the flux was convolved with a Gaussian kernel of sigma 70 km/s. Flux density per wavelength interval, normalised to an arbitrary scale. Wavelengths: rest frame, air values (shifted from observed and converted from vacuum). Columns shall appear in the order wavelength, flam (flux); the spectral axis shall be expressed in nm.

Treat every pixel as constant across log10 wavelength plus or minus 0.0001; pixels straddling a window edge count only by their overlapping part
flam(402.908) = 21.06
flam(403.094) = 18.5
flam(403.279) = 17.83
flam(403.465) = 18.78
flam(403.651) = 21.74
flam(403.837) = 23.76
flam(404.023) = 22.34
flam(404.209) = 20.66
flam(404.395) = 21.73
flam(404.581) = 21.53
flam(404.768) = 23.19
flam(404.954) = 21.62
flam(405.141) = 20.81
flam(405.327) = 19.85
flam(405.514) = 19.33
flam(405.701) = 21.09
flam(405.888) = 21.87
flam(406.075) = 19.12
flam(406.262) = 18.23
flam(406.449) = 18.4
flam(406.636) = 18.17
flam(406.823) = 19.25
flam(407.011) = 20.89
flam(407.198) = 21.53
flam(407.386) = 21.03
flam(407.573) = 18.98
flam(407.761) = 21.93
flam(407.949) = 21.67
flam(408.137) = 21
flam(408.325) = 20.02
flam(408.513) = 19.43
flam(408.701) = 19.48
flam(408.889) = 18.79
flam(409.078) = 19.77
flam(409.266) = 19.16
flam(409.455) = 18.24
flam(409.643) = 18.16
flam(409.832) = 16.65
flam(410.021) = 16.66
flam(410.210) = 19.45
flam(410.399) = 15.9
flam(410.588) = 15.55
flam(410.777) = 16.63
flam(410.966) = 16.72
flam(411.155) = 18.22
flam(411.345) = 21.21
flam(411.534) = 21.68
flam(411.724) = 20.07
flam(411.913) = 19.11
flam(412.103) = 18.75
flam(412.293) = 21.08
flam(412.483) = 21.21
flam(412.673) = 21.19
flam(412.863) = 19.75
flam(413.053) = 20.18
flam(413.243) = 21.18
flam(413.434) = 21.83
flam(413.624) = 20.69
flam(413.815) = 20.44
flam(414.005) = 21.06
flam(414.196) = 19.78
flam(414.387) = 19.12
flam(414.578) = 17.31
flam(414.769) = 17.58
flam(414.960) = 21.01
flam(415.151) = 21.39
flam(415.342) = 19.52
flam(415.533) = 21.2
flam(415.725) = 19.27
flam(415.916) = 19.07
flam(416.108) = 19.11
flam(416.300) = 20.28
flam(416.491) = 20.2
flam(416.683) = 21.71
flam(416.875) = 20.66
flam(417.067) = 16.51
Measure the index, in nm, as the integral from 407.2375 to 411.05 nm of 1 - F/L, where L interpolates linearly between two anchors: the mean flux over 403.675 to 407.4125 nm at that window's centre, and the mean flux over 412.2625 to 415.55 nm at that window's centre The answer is 0.32 nm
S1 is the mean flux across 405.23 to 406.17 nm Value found 20.3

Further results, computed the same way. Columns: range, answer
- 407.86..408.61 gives 20.5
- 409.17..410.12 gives 17.8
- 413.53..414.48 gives 20.2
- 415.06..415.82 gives 20.3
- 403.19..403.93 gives 20.5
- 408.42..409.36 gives 19.3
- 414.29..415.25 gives 19.3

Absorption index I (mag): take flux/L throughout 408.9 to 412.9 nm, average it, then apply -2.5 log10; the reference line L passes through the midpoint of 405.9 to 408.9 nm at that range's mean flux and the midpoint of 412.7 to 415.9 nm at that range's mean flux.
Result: 0.07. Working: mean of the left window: 20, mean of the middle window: 18.8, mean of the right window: 20.1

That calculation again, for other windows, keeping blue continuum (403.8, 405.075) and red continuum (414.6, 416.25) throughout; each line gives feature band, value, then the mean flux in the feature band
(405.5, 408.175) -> 0.069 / 20.2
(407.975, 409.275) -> 0.070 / 19.8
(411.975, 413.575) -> -0.020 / 20.6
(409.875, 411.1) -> 0.224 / 16.9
